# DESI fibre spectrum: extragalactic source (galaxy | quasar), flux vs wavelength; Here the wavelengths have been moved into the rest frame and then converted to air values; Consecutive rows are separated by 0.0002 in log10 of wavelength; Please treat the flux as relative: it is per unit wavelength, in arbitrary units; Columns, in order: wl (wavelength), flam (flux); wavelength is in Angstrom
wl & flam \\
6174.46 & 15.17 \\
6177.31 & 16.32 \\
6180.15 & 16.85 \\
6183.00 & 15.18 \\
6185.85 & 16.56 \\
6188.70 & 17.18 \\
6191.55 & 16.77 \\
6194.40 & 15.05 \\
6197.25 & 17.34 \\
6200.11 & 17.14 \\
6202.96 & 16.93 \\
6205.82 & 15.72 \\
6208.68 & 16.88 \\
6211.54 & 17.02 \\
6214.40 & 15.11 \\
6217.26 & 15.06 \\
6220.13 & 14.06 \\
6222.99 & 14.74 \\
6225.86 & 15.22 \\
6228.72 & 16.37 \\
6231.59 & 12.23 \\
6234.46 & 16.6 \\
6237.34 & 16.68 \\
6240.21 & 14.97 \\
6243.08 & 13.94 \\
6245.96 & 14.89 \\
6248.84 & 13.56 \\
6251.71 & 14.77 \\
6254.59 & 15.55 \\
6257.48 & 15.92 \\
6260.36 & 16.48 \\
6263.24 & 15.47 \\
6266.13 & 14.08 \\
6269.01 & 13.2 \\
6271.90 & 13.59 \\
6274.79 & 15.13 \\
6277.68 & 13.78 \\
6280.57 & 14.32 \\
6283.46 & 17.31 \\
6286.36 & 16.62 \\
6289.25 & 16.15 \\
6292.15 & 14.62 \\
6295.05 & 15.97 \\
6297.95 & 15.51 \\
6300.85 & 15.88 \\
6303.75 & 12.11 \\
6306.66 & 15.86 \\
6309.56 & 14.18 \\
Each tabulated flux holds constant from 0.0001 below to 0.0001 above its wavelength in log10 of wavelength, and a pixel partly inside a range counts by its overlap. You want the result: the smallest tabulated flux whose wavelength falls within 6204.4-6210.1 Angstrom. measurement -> 15.72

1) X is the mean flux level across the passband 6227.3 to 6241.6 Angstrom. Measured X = 15.4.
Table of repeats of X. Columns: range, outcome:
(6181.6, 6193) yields 16.4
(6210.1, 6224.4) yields 15.2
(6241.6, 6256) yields 14.5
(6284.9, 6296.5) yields 15.8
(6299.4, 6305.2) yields 14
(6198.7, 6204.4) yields 17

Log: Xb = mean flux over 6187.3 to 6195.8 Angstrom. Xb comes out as 16.3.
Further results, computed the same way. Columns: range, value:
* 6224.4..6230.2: 15.8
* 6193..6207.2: 16.4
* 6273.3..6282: 14.4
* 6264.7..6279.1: 14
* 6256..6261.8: 16.2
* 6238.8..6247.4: 14.6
